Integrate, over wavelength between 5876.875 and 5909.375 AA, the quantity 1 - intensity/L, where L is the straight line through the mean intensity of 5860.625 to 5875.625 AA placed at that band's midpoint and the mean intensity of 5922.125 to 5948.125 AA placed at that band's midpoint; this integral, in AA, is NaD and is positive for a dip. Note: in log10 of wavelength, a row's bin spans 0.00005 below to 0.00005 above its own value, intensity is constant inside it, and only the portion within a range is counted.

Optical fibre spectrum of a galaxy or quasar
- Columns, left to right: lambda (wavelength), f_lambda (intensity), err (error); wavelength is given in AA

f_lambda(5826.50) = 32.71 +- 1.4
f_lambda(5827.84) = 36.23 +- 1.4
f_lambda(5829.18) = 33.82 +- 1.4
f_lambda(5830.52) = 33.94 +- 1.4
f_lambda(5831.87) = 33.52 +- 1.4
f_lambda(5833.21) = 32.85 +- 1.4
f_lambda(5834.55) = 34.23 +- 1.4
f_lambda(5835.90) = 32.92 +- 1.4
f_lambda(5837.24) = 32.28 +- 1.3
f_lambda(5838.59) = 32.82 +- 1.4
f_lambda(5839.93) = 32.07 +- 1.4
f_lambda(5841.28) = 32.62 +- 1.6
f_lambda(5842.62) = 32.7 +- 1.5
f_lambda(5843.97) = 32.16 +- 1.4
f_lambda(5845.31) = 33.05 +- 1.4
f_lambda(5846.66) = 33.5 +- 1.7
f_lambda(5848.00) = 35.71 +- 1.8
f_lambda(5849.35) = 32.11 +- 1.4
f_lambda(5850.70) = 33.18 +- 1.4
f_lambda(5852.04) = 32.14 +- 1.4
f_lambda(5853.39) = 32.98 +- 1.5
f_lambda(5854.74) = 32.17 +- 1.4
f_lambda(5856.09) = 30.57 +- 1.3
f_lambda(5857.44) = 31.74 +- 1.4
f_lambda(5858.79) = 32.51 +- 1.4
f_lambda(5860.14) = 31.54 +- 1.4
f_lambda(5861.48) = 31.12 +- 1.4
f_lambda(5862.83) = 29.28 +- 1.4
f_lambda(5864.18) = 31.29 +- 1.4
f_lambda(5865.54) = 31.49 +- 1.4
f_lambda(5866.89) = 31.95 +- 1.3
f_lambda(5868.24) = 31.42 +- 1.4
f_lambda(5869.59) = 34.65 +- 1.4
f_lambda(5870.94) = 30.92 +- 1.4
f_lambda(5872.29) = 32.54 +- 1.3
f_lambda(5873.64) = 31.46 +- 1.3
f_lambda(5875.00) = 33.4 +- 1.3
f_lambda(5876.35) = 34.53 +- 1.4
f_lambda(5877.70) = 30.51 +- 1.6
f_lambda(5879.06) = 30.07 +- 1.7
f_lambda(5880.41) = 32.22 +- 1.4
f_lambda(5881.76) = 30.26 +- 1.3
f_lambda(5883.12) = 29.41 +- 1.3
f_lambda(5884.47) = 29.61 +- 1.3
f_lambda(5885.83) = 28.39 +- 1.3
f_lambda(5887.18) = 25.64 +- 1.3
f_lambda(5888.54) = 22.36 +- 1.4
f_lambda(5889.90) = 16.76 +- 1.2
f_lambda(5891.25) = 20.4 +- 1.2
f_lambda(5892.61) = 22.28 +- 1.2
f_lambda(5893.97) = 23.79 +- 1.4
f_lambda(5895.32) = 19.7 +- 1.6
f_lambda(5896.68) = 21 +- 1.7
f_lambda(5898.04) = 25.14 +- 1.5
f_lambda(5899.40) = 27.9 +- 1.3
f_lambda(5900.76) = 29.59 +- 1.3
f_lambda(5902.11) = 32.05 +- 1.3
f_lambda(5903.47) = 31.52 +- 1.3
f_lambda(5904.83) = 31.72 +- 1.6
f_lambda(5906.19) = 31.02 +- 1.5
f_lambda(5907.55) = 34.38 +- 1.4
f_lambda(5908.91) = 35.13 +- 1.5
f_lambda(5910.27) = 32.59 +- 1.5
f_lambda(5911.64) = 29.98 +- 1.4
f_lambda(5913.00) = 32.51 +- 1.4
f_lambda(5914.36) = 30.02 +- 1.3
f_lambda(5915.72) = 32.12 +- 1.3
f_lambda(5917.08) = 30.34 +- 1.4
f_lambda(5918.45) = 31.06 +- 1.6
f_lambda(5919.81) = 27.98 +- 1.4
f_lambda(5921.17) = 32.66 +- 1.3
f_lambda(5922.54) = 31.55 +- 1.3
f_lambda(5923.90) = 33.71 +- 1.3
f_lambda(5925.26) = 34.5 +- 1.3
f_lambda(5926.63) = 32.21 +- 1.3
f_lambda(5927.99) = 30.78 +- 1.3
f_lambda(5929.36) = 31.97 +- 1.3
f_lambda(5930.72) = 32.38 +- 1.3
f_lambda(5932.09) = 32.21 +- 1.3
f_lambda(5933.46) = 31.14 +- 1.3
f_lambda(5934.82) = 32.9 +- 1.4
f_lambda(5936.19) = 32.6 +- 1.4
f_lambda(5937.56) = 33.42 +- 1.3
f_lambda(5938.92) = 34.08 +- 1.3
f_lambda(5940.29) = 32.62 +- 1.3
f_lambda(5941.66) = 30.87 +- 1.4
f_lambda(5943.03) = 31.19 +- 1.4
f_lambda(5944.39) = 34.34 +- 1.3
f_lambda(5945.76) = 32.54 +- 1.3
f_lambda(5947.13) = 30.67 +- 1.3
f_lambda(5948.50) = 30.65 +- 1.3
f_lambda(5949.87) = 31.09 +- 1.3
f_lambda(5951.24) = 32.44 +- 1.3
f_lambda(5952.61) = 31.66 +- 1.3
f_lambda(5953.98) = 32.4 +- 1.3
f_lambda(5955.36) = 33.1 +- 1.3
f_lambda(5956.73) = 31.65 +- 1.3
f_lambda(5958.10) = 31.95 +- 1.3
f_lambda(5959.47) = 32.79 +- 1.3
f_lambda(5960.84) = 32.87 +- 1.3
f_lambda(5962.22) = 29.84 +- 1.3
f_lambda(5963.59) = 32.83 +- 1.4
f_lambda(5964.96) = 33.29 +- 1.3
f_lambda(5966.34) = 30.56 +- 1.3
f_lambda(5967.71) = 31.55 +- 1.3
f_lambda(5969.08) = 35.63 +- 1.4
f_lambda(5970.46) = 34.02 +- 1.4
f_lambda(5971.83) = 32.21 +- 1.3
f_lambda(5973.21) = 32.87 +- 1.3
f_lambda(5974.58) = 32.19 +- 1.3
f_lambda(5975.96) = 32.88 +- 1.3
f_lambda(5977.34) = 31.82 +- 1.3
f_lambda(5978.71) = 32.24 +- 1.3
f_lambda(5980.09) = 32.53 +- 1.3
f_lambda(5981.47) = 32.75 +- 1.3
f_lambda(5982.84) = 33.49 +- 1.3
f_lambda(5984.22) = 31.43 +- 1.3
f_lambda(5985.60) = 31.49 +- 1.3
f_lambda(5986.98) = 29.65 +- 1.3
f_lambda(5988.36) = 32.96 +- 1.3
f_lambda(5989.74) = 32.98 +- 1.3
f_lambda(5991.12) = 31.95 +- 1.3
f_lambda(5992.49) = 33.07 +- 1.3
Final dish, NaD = 4.6 AA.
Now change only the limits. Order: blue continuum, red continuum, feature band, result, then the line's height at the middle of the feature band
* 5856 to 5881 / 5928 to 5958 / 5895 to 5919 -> 1.46 AA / 32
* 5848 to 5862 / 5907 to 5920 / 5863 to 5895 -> 3.18 AA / 32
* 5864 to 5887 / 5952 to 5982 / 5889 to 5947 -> 3.10 AA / 31.8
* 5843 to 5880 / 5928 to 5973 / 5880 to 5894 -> 2.90 AA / 32.2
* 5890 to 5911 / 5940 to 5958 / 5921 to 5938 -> -1.28 AA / 30.2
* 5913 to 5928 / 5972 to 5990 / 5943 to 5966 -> -0.08 AA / 32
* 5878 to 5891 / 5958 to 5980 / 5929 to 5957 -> -1.26 AA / 30.8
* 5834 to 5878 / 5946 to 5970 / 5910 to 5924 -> 0.44 AA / 32.2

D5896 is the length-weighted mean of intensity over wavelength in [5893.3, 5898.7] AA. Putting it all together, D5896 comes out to 22.4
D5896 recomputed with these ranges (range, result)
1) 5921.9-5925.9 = 33.3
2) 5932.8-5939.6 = 32.9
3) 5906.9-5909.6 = 34.8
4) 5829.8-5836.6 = 33.5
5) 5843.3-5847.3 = 32.9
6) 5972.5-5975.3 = 32.5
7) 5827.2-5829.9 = 35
